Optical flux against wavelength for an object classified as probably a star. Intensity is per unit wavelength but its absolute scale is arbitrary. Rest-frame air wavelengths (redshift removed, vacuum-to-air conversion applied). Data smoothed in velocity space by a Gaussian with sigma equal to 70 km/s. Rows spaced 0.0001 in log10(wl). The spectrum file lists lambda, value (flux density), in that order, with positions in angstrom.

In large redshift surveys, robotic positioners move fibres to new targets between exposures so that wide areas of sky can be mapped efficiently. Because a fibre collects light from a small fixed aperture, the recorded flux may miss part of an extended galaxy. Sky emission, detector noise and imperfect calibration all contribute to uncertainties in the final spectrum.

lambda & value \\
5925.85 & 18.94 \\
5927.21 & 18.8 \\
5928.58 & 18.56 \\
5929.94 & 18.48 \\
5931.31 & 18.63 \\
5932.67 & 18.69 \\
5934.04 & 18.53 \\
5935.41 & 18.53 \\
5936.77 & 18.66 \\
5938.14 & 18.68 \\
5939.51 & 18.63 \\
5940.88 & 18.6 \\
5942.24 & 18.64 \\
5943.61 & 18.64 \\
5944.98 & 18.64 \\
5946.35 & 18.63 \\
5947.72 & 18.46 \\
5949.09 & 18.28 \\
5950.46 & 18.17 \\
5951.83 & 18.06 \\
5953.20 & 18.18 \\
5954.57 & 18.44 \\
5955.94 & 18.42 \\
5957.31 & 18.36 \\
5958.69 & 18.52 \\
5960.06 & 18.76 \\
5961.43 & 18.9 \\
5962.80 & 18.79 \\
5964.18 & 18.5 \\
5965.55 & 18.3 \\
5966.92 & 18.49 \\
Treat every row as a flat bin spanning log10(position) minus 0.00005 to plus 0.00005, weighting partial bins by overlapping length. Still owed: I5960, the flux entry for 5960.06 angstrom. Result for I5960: 18.76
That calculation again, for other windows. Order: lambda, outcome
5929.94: 18.48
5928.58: 18.56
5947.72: 18.46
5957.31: 18.36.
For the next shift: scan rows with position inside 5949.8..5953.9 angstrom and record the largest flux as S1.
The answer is 18.18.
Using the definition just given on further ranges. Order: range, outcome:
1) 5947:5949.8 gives 18.46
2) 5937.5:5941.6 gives 18.68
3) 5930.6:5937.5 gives 18.69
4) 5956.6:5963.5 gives 18.9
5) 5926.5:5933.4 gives 18.8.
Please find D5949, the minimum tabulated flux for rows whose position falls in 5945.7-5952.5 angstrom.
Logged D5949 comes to 18.06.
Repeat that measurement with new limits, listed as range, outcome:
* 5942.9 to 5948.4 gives 18.46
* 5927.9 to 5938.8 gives 18.48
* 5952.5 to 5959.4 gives 18.18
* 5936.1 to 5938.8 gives 18.66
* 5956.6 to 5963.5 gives 18.36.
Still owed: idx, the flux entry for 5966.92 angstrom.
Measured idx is 18.49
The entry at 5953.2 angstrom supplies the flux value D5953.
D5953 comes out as 18.18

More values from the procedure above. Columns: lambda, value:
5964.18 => 18.5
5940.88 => 18.6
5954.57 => 18.44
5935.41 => 18.53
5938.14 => 18.68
